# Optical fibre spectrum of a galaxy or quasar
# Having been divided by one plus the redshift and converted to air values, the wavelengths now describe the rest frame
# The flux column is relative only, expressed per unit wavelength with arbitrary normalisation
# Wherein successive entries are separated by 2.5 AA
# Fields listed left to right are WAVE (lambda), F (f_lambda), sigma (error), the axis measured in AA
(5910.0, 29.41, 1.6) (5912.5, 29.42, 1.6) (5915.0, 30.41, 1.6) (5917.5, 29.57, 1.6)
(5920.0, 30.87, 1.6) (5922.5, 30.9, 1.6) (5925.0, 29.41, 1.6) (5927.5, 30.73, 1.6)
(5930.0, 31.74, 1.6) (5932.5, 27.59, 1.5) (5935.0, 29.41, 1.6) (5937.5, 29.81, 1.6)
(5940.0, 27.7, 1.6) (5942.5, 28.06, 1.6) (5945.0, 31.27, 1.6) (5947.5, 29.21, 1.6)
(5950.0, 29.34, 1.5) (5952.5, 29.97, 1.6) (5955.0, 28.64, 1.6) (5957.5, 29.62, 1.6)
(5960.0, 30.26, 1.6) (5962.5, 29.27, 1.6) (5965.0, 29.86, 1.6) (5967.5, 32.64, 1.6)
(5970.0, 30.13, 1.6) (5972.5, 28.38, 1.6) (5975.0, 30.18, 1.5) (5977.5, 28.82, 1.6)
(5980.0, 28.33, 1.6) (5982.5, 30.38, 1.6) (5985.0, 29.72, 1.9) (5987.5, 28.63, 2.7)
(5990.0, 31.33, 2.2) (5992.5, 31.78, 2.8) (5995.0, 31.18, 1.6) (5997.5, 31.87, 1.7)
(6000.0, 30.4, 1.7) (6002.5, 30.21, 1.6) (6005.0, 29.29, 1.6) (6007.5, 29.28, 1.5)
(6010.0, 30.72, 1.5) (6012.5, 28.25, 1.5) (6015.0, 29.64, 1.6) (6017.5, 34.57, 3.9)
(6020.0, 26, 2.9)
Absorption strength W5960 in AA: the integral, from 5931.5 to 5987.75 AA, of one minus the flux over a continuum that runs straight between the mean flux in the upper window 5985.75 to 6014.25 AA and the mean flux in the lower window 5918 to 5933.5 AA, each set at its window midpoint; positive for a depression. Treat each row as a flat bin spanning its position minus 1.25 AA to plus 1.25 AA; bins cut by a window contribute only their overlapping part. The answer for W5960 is 1.42 AA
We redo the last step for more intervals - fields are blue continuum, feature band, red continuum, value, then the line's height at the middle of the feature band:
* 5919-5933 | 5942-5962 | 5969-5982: 0.1 AA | 29.7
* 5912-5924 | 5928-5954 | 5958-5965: 0.5 AA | 30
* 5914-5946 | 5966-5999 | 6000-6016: -0.6 AA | 29.7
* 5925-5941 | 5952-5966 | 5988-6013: 0.1 AA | 29.9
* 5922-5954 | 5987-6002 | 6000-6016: -0.7 AA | 29.6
